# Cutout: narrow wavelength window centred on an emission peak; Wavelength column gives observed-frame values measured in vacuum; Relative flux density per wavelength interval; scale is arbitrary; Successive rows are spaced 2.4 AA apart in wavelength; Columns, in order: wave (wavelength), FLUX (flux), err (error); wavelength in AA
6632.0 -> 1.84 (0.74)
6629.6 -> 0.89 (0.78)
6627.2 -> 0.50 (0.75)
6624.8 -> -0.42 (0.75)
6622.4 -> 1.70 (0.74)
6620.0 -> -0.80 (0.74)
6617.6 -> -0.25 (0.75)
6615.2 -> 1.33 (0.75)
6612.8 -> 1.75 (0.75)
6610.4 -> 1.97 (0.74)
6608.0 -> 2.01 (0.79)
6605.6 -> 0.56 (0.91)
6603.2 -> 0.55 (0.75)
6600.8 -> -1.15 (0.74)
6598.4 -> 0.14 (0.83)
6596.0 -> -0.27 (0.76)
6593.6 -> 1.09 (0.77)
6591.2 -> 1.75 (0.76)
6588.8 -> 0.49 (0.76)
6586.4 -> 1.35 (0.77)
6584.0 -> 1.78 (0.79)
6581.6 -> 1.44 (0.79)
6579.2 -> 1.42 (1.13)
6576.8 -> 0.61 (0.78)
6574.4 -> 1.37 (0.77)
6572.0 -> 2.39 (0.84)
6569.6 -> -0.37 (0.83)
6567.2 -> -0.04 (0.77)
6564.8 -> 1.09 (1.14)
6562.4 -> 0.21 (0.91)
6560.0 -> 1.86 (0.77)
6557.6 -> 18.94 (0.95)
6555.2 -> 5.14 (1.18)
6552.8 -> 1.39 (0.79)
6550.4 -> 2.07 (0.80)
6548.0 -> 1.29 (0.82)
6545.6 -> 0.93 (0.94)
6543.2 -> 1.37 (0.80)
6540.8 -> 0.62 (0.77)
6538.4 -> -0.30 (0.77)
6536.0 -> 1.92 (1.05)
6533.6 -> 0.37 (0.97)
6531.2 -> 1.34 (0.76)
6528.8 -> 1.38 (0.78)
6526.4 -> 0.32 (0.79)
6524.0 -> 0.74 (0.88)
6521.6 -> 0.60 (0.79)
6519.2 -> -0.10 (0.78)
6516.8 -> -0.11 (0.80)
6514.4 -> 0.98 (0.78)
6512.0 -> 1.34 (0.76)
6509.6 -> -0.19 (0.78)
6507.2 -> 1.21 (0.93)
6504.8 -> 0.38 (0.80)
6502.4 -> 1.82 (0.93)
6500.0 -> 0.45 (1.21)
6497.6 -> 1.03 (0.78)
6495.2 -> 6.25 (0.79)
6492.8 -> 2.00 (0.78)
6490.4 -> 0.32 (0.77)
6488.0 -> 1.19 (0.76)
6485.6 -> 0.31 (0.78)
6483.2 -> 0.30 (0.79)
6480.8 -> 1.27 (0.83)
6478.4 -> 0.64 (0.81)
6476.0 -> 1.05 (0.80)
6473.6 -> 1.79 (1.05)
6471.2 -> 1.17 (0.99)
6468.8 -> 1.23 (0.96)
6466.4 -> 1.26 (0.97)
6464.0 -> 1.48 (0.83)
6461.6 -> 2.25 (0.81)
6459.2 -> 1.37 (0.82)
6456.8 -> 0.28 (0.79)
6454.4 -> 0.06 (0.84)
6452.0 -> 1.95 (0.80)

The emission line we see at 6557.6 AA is [O III] 5007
